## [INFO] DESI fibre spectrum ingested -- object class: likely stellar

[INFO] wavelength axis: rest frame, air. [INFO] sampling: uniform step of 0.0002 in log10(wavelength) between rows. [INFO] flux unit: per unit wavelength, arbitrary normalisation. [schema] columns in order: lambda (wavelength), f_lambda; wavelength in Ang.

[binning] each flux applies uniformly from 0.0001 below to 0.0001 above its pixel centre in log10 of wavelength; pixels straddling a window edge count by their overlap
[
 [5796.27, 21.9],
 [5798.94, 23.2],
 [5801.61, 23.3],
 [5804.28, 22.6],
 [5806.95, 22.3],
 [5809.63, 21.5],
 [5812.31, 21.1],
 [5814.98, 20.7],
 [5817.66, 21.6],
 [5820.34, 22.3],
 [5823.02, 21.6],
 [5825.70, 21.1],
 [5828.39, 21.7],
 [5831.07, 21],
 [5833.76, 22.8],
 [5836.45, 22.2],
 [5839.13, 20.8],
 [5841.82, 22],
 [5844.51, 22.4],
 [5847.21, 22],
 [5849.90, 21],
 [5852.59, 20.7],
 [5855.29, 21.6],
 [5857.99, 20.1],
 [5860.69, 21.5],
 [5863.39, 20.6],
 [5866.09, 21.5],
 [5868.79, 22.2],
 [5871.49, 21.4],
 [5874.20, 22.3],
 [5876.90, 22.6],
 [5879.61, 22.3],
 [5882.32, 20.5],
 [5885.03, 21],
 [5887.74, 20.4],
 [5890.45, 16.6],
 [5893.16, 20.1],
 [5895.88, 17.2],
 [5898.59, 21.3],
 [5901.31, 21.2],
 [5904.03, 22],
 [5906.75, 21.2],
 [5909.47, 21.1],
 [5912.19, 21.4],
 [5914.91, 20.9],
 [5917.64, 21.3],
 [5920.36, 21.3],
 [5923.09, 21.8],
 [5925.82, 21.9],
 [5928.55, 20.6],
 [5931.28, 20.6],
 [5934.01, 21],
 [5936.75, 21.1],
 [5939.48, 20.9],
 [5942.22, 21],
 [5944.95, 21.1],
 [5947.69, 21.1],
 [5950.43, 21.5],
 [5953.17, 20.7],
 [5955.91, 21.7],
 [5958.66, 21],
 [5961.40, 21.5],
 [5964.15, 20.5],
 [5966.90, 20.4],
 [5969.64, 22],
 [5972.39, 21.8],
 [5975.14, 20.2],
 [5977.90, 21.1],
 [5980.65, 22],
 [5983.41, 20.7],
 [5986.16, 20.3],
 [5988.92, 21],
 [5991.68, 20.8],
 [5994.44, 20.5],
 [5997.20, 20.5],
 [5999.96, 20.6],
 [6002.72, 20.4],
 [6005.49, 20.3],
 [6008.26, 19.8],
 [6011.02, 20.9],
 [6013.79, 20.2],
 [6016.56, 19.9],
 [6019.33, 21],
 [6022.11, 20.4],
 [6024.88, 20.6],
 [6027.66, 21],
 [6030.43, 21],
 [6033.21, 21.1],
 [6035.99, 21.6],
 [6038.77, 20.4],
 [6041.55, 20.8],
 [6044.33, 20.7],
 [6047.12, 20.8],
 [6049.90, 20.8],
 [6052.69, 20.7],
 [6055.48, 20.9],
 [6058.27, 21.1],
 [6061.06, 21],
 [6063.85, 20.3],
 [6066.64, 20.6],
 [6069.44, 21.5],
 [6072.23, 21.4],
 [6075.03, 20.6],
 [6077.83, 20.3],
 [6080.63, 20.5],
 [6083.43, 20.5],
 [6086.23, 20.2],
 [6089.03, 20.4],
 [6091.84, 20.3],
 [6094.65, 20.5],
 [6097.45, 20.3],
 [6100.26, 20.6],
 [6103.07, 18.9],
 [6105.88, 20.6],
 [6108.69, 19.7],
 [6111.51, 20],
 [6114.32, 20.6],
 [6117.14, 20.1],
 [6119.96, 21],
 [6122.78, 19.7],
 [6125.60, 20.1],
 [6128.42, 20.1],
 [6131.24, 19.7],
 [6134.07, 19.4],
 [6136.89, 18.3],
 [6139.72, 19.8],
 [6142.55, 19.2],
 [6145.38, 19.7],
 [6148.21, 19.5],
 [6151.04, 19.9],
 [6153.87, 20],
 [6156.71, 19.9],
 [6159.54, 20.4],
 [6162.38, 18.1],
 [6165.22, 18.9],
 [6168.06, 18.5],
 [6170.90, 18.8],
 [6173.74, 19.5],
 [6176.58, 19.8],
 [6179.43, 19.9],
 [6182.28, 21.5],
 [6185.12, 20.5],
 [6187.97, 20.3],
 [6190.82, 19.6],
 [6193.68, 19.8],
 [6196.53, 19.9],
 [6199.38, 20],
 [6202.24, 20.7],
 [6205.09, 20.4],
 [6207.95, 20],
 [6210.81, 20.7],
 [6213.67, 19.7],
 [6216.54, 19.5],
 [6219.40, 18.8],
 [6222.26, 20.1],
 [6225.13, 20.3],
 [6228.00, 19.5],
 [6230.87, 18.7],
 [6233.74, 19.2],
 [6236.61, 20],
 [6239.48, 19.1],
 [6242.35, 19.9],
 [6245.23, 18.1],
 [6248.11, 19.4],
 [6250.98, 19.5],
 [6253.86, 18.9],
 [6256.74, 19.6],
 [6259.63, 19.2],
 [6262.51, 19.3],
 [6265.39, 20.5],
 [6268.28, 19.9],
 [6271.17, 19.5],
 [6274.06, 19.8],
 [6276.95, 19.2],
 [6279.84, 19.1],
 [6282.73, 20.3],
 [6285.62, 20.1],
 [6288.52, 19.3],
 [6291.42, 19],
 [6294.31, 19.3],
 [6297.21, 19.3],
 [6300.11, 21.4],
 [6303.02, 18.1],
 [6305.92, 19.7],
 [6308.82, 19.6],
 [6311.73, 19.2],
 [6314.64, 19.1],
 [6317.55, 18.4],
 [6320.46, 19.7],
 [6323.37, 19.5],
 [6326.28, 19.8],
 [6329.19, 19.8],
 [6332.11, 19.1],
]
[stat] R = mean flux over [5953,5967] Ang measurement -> 21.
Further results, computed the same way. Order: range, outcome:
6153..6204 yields 19.8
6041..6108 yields 20.6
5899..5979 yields 21.2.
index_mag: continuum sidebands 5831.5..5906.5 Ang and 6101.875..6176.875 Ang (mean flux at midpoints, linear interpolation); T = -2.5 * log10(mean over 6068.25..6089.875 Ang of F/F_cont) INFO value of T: -0.04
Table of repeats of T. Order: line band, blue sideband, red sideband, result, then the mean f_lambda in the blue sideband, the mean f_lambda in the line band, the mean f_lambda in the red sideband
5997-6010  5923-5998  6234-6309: 0.03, 21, 20.3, 19.5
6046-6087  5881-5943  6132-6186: -0.04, 20.7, 20.8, 19.6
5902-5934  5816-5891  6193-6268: -0.01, 21.4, 21.3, 19.6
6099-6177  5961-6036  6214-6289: 0.02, 20.8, 19.7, 19.5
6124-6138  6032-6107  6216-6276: 0.04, 20.6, 19.6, 19.5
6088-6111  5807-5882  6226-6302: 0.01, 21.6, 20.1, 19.5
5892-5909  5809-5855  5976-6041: 0.04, 21.6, 20.5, 20.7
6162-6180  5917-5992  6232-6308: 0.05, 21.1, 19.1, 19.5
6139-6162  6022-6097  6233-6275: 0.02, 20.7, 19.7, 19.5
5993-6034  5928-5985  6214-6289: 0.01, 21.1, 20.5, 19.5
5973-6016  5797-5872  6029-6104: 0.02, 21.7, 20.6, 20.7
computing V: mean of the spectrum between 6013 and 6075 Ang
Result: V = 20.8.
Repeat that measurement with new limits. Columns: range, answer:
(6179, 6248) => 19.8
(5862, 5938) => 21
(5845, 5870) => 21.3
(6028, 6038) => 21.2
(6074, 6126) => 20.3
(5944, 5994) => 21.1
